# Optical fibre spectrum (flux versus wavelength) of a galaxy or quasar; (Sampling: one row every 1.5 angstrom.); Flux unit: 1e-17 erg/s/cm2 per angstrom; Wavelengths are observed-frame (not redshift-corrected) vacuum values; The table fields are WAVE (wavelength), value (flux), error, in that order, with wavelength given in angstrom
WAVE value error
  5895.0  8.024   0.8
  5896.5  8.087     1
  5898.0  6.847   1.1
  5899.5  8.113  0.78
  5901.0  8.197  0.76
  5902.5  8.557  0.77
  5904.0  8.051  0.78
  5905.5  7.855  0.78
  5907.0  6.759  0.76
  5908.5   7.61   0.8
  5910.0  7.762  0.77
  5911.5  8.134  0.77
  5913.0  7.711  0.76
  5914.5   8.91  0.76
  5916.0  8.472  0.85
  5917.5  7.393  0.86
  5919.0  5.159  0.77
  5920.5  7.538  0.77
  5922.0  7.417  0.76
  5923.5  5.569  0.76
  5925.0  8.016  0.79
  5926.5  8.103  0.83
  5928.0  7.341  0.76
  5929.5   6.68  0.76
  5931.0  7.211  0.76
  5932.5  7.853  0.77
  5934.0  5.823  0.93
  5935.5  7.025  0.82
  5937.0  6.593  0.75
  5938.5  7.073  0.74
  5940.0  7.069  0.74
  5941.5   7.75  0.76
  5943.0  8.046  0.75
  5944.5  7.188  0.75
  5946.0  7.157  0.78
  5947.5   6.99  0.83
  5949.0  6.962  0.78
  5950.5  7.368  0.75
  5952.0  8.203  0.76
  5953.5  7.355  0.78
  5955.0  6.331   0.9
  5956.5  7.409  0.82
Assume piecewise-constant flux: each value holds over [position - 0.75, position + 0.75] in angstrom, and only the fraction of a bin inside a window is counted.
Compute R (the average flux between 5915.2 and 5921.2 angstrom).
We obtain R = 7.15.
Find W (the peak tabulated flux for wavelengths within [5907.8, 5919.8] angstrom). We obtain 8.91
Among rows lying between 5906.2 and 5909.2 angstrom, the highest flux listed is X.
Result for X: 7.61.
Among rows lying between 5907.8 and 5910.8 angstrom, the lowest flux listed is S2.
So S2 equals 7.61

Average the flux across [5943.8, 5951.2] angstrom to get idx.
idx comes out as 7.13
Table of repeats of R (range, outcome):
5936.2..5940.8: 6.92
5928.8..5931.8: 6.97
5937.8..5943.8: 7.49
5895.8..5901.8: 7.81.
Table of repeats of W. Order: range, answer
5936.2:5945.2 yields 8.046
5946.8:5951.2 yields 7.368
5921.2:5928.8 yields 8.103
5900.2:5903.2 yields 8.557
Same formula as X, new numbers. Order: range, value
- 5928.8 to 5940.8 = 7.853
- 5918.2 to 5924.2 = 7.538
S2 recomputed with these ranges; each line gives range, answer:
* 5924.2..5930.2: 6.68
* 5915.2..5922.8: 5.159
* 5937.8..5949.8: 6.962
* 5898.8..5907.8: 6.759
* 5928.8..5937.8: 5.823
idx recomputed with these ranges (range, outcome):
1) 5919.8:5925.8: 7.14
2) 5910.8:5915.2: 8.25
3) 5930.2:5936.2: 6.98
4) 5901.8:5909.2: 7.76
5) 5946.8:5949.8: 6.98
